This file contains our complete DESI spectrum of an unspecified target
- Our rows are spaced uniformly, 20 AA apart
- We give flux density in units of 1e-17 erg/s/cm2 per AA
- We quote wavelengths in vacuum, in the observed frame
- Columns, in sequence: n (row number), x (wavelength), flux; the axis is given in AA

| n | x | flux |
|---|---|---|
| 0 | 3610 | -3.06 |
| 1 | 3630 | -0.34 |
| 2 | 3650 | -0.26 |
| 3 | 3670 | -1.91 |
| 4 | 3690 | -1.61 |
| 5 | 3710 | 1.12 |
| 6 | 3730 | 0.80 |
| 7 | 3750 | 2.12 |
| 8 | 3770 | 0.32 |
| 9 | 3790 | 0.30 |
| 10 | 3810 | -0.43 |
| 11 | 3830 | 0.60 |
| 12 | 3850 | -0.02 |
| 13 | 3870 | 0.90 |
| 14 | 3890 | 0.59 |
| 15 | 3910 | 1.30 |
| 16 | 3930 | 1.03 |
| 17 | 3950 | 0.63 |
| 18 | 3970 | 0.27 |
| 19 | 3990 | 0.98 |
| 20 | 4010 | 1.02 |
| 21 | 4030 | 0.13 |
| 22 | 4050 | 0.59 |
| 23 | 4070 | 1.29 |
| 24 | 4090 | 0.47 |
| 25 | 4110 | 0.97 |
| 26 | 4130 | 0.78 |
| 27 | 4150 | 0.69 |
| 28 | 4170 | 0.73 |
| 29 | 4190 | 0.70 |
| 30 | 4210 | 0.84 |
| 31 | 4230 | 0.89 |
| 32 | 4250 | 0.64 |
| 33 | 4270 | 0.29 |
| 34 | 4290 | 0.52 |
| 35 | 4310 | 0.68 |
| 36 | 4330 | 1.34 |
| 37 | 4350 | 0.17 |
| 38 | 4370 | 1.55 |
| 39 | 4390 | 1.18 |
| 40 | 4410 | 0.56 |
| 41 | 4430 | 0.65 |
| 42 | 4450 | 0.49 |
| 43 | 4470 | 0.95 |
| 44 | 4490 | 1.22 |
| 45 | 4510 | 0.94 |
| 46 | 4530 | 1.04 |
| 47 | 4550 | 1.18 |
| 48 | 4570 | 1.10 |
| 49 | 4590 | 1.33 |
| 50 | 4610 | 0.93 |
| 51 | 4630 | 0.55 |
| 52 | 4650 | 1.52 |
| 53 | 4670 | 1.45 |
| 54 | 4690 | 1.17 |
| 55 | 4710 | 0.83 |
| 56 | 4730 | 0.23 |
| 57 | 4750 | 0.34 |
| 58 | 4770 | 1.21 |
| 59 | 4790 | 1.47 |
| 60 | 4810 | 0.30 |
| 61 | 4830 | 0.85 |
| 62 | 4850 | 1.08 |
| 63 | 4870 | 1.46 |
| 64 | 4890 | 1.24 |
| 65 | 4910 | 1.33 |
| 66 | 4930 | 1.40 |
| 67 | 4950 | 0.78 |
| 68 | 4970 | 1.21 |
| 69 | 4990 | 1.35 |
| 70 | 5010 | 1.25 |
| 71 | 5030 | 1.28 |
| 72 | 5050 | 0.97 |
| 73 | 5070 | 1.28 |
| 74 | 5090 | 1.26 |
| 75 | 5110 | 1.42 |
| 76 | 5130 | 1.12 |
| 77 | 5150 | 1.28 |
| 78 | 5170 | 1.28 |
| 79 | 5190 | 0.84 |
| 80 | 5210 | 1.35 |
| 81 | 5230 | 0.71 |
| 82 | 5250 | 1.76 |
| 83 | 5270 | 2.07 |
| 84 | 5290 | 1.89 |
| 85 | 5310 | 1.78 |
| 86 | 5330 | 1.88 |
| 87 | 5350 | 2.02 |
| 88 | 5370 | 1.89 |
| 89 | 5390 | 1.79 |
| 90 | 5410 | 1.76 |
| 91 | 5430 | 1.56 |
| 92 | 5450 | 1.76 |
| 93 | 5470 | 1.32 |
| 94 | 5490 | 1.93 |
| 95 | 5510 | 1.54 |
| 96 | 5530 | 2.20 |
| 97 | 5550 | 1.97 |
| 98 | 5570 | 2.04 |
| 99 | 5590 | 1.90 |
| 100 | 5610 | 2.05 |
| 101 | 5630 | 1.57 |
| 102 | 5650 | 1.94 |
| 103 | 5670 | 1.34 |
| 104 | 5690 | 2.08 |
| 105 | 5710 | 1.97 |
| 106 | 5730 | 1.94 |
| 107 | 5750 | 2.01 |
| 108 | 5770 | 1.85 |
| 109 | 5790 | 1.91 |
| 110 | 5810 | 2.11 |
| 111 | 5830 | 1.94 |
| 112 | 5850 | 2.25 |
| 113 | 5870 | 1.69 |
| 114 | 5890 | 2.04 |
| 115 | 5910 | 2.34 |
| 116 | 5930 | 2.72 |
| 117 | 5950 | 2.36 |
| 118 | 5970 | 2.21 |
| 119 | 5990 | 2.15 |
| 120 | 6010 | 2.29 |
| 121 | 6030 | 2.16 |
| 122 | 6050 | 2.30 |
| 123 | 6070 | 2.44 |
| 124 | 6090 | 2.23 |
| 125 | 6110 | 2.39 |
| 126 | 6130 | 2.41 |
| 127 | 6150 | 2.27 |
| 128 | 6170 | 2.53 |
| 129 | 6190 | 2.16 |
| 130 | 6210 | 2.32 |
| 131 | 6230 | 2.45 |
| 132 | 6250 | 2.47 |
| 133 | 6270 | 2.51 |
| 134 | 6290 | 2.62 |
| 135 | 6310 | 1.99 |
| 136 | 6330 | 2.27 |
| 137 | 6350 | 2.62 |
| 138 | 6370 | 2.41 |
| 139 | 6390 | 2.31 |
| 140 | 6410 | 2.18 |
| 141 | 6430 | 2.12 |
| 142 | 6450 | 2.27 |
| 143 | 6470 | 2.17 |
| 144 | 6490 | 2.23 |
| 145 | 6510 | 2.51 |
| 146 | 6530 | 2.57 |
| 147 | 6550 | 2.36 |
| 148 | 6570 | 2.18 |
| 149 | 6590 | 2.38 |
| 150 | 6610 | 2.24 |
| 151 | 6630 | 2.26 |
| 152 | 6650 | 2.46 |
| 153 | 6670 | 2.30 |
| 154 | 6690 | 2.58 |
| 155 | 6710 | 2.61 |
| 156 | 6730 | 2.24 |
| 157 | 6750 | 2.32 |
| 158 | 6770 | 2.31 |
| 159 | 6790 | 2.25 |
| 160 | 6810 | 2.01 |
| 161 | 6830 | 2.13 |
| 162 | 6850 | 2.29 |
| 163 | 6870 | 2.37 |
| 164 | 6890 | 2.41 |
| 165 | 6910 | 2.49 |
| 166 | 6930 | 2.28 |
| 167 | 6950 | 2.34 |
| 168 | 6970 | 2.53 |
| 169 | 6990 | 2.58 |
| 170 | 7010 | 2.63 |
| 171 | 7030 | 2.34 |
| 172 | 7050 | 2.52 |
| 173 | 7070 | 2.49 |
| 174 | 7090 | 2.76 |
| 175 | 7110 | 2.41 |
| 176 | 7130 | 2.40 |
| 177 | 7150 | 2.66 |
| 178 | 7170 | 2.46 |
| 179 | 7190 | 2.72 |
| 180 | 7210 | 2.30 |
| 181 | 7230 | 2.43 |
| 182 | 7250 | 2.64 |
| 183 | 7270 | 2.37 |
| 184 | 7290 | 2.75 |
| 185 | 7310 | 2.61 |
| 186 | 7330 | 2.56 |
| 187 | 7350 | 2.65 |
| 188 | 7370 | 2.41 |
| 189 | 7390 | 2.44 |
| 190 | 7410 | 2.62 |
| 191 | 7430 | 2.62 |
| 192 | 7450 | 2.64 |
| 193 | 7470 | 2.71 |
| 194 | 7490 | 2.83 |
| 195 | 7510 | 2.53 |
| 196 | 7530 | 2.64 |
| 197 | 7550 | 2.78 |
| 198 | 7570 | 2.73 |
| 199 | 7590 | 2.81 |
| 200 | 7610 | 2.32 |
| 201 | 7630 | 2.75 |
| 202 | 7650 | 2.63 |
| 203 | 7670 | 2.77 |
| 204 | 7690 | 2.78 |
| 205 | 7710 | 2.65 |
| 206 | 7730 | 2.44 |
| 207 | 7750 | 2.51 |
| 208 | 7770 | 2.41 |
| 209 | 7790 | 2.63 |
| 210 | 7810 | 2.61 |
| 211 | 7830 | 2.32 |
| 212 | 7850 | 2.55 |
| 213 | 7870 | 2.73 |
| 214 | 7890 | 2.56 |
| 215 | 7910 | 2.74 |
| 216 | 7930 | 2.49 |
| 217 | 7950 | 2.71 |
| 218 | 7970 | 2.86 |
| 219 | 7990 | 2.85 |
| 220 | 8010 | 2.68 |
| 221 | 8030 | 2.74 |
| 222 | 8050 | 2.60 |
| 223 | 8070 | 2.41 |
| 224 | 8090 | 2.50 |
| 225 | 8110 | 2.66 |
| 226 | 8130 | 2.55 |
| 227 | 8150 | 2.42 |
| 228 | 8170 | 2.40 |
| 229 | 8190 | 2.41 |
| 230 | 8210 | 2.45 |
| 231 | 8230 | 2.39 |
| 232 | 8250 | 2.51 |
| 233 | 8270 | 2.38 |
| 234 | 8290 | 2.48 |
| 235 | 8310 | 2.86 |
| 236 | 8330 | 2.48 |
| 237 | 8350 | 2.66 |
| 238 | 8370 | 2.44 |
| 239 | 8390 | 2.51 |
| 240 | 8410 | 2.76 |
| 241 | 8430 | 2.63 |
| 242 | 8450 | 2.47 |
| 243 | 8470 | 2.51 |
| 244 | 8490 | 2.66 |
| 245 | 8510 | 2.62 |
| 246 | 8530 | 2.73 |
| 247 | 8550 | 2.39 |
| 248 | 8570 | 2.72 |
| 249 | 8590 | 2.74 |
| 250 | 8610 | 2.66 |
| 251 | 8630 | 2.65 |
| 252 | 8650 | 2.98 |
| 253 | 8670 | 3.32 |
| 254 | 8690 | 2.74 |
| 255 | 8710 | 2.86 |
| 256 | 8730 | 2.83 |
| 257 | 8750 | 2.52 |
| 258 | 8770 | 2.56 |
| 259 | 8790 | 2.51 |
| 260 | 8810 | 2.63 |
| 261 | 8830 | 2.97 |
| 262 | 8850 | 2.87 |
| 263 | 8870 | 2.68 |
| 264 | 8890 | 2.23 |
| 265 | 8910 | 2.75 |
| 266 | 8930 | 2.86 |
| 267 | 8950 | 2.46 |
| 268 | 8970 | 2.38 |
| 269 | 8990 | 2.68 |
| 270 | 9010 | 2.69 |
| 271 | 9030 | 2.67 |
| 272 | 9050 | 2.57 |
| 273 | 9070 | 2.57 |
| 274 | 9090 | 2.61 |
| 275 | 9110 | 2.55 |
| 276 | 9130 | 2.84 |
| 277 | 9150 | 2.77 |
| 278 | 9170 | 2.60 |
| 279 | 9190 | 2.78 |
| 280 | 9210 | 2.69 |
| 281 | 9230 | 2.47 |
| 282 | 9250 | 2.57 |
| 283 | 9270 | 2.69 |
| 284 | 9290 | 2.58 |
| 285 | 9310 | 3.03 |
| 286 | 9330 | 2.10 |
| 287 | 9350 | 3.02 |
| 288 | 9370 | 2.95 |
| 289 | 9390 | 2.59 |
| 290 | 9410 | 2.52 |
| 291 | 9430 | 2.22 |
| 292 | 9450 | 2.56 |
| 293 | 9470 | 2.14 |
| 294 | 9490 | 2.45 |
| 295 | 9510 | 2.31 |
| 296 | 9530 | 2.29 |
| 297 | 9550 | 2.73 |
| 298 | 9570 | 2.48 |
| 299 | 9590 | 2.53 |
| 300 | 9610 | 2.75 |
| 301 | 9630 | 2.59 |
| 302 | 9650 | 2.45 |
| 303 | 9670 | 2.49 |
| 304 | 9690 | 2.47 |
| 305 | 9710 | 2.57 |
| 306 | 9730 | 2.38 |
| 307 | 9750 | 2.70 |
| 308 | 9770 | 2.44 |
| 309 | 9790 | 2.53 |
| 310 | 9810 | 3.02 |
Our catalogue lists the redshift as 0.32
